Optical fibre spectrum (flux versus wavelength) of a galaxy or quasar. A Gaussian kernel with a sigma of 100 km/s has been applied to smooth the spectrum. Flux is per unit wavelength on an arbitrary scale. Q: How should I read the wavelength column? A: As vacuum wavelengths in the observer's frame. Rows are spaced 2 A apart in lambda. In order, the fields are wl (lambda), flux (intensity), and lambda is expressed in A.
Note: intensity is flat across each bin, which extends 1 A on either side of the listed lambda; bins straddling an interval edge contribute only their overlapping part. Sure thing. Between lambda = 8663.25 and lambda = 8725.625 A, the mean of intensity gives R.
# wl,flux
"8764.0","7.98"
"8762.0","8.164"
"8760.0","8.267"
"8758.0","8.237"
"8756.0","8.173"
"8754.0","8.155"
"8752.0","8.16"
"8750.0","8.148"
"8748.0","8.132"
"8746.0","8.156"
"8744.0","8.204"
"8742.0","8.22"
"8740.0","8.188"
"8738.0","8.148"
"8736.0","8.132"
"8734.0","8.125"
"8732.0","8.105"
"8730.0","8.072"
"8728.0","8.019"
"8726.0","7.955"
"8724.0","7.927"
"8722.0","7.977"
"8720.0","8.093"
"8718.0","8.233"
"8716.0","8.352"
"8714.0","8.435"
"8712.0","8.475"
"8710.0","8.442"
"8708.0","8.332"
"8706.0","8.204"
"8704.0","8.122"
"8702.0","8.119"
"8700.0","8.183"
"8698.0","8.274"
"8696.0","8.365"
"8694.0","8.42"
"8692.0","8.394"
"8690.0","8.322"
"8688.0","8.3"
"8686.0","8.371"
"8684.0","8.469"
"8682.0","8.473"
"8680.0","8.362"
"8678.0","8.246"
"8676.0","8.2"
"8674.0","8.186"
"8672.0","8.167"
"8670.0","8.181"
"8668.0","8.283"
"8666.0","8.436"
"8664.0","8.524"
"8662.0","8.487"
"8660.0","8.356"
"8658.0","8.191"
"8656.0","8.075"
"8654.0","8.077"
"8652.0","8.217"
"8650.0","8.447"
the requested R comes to 8.28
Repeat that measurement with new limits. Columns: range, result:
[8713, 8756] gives 8.14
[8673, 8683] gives 8.29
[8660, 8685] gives 8.34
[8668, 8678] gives 8.2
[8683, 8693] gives 8.37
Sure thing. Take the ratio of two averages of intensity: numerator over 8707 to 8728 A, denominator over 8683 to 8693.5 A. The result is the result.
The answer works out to 1.0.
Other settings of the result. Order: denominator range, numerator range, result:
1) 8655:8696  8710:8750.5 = 0.98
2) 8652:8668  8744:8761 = 0.99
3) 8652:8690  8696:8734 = 0.99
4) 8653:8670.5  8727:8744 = 0.98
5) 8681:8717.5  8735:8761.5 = 0.98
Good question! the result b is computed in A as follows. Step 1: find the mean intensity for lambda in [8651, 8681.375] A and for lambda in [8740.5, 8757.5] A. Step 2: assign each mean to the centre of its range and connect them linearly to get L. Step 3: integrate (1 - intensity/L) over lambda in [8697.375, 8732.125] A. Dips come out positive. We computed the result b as 0.1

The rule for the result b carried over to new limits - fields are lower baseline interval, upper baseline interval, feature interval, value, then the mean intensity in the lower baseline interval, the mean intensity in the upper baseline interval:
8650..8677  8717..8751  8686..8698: -0.22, 8.27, 8.11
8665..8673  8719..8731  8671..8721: -0.99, 8.27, 8.01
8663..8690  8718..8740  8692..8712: -0.22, 8.32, 8.07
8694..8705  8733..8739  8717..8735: 0.23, 8.23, 8.13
